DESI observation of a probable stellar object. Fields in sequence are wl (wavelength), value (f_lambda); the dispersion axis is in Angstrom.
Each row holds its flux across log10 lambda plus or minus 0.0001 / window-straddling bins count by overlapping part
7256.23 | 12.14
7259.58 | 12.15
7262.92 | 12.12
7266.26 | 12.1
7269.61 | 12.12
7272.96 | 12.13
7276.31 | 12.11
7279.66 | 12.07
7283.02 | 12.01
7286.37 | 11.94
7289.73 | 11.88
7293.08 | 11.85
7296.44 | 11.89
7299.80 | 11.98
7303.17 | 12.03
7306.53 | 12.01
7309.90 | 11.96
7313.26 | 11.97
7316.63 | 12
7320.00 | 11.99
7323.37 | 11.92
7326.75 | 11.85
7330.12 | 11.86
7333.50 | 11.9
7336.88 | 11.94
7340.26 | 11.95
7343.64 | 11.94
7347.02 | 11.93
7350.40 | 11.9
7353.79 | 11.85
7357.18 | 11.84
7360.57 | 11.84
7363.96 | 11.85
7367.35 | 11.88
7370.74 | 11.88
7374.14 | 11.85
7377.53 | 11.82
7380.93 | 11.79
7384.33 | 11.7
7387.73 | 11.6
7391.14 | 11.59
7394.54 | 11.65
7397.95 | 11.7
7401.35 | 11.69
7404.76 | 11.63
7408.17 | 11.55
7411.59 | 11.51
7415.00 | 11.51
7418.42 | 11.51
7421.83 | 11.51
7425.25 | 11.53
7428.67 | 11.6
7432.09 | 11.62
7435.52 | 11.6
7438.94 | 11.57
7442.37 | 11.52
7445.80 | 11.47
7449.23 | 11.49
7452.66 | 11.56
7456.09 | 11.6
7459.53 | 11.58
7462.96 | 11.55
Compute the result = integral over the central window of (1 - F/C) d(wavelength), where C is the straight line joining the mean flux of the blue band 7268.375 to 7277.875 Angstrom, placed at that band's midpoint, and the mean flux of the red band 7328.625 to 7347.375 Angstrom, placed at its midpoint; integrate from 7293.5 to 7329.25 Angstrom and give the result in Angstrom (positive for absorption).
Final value 0.1 Angstrom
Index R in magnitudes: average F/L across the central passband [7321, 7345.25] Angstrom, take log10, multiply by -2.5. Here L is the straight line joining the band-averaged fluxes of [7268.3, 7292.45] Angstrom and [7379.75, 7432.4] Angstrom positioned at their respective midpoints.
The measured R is -0.005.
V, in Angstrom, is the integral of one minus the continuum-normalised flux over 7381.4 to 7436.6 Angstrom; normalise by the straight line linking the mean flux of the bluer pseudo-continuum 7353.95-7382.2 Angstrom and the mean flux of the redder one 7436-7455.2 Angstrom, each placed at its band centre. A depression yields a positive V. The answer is 0.4 Angstrom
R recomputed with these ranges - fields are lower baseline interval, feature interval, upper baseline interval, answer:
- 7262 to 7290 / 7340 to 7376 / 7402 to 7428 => -0.012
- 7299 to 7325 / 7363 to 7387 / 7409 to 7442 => -0.007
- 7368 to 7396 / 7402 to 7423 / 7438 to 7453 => 0.008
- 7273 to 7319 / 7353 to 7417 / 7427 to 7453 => 0.000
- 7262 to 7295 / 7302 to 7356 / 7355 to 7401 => -0.003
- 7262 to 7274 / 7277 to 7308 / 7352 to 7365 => 0.007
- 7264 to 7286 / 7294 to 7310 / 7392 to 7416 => 0.002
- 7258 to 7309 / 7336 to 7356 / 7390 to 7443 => -0.009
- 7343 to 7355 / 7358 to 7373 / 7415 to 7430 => -0.003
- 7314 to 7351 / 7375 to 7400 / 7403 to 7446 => 0.000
